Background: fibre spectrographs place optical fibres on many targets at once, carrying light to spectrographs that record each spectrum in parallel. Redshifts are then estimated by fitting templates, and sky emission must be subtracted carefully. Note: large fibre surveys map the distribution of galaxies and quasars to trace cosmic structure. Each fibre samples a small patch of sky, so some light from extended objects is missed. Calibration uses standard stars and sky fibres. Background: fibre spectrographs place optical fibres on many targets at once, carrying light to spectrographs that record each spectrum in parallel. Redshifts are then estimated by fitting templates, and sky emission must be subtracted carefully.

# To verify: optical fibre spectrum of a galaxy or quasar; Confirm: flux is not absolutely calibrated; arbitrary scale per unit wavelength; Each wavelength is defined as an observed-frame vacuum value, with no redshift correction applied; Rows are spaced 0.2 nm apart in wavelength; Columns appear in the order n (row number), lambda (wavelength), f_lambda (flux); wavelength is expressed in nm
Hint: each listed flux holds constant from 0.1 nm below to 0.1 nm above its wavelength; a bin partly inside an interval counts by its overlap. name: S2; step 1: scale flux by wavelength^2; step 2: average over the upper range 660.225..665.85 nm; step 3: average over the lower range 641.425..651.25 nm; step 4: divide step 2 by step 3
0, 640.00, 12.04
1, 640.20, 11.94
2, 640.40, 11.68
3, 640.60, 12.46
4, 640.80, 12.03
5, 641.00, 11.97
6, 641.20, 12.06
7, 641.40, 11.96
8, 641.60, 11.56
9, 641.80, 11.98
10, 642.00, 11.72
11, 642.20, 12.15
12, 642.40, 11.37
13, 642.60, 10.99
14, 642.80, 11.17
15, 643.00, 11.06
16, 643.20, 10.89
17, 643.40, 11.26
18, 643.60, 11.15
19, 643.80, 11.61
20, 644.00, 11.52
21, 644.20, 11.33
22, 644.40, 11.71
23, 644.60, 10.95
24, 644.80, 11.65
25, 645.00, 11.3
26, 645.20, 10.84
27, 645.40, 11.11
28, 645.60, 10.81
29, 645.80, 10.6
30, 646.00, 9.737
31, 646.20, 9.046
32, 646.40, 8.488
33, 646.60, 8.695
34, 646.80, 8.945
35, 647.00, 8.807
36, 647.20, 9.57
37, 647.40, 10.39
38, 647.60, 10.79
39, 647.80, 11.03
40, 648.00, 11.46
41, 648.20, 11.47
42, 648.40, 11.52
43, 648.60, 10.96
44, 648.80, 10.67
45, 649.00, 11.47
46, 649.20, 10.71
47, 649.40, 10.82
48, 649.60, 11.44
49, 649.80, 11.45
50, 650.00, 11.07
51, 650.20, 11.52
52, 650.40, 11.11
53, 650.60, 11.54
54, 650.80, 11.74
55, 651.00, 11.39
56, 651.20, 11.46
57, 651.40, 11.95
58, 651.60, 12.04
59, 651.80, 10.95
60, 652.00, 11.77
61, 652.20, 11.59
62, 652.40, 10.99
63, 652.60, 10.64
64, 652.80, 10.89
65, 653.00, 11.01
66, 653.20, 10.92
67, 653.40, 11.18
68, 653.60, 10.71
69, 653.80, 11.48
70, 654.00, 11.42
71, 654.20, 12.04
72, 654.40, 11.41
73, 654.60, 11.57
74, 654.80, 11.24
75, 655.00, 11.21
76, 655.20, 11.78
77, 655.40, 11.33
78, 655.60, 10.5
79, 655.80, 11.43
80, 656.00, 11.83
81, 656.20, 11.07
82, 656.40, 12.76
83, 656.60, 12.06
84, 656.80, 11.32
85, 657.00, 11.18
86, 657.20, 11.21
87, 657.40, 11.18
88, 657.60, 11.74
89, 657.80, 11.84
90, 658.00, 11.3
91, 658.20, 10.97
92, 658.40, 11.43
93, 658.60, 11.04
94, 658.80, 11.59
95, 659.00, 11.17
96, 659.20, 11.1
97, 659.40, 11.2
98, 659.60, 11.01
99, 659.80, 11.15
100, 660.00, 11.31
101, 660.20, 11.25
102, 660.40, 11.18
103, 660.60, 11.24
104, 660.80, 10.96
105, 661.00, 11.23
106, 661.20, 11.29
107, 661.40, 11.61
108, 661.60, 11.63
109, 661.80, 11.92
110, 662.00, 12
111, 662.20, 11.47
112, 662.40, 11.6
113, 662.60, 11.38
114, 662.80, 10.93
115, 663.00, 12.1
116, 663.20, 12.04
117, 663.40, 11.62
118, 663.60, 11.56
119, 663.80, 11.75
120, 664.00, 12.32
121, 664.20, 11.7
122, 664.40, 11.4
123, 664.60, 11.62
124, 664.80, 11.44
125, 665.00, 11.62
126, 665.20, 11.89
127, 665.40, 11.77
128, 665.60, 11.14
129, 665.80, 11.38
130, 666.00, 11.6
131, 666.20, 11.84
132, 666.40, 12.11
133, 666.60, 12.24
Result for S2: 1.1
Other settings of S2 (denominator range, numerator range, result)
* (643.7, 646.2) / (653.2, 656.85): 1.07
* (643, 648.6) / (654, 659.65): 1.11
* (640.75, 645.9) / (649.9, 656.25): 1.02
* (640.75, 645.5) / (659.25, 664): 1.06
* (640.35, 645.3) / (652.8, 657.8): 1.03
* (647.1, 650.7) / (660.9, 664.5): 1.10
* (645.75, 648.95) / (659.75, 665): 1.19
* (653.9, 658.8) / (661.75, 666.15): 1.04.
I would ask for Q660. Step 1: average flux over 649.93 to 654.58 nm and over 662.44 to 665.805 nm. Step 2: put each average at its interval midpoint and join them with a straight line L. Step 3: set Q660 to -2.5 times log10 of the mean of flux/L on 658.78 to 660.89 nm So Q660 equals 0.033 mag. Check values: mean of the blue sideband 11.3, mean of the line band 11.2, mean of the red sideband 11.6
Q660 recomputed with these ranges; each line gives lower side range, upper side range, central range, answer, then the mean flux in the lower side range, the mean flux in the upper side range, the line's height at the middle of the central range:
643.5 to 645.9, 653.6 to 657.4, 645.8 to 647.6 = 0.20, 11.2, 11.5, 11.3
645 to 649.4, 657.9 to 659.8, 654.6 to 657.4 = -0.04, 10.4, 11.2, 11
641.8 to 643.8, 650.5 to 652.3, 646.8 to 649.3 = 0.08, 11.4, 11.6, 11.5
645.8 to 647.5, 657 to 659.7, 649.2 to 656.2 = -0.10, 9.29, 11.3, 10.3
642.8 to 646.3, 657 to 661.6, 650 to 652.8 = -0.03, 11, 11.3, 11.1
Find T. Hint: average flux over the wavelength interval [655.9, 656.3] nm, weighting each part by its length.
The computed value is 11.5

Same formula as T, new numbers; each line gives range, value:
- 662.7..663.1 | 11.5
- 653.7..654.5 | 11.6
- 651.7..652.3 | 11.4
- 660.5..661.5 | 11.3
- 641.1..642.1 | 11.9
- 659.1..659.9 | 11.1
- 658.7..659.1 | 11.4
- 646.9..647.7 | 9.89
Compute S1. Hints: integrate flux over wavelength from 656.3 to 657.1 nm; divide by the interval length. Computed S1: 11.8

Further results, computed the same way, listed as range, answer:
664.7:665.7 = 11.6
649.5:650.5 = 11.3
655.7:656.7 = 11.8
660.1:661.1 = 11.2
